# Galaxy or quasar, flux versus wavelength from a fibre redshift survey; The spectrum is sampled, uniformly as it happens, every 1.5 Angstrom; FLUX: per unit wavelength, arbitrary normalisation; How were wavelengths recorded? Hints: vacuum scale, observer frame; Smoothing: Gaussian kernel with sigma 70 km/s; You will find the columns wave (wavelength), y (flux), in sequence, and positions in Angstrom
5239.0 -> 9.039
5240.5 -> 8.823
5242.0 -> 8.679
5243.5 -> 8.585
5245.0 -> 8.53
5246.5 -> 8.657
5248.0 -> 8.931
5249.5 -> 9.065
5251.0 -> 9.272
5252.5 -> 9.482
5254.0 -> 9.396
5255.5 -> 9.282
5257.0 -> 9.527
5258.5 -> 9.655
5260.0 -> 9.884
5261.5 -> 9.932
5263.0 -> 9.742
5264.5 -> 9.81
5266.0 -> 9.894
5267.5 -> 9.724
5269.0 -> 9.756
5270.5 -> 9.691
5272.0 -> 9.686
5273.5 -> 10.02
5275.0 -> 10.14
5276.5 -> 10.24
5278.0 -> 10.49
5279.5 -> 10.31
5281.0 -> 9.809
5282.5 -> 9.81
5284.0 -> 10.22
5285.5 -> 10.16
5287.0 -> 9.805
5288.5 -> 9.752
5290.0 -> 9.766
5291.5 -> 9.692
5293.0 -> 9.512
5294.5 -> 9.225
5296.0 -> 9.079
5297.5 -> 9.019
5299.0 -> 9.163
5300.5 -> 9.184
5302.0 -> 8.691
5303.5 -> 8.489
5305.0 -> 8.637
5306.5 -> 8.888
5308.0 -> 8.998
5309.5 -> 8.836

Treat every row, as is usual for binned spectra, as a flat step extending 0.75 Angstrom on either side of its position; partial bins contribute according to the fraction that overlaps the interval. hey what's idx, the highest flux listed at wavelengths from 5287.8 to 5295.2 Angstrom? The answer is 9.766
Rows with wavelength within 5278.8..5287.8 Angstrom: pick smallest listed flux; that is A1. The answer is 9.805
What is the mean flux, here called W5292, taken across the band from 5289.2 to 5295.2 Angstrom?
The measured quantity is 9.55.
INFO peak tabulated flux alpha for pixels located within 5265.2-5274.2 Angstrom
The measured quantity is 10.02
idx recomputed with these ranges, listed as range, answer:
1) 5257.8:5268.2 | 9.932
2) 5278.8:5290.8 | 10.31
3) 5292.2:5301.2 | 9.512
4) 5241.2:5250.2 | 9.065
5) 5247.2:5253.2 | 9.482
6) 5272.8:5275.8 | 10.14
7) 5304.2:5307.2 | 8.888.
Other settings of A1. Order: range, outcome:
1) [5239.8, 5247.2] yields 8.53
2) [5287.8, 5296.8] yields 9.079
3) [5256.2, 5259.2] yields 9.527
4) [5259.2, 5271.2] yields 9.691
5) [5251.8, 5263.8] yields 9.282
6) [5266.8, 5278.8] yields 9.686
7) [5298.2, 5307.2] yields 8.489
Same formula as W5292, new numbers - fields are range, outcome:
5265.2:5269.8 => 9.79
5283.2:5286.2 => 10.2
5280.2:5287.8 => 9.96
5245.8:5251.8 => 8.99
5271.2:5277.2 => 10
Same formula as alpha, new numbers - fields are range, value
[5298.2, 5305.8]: 9.184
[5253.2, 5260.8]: 9.884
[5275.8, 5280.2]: 10.49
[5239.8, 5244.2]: 8.823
